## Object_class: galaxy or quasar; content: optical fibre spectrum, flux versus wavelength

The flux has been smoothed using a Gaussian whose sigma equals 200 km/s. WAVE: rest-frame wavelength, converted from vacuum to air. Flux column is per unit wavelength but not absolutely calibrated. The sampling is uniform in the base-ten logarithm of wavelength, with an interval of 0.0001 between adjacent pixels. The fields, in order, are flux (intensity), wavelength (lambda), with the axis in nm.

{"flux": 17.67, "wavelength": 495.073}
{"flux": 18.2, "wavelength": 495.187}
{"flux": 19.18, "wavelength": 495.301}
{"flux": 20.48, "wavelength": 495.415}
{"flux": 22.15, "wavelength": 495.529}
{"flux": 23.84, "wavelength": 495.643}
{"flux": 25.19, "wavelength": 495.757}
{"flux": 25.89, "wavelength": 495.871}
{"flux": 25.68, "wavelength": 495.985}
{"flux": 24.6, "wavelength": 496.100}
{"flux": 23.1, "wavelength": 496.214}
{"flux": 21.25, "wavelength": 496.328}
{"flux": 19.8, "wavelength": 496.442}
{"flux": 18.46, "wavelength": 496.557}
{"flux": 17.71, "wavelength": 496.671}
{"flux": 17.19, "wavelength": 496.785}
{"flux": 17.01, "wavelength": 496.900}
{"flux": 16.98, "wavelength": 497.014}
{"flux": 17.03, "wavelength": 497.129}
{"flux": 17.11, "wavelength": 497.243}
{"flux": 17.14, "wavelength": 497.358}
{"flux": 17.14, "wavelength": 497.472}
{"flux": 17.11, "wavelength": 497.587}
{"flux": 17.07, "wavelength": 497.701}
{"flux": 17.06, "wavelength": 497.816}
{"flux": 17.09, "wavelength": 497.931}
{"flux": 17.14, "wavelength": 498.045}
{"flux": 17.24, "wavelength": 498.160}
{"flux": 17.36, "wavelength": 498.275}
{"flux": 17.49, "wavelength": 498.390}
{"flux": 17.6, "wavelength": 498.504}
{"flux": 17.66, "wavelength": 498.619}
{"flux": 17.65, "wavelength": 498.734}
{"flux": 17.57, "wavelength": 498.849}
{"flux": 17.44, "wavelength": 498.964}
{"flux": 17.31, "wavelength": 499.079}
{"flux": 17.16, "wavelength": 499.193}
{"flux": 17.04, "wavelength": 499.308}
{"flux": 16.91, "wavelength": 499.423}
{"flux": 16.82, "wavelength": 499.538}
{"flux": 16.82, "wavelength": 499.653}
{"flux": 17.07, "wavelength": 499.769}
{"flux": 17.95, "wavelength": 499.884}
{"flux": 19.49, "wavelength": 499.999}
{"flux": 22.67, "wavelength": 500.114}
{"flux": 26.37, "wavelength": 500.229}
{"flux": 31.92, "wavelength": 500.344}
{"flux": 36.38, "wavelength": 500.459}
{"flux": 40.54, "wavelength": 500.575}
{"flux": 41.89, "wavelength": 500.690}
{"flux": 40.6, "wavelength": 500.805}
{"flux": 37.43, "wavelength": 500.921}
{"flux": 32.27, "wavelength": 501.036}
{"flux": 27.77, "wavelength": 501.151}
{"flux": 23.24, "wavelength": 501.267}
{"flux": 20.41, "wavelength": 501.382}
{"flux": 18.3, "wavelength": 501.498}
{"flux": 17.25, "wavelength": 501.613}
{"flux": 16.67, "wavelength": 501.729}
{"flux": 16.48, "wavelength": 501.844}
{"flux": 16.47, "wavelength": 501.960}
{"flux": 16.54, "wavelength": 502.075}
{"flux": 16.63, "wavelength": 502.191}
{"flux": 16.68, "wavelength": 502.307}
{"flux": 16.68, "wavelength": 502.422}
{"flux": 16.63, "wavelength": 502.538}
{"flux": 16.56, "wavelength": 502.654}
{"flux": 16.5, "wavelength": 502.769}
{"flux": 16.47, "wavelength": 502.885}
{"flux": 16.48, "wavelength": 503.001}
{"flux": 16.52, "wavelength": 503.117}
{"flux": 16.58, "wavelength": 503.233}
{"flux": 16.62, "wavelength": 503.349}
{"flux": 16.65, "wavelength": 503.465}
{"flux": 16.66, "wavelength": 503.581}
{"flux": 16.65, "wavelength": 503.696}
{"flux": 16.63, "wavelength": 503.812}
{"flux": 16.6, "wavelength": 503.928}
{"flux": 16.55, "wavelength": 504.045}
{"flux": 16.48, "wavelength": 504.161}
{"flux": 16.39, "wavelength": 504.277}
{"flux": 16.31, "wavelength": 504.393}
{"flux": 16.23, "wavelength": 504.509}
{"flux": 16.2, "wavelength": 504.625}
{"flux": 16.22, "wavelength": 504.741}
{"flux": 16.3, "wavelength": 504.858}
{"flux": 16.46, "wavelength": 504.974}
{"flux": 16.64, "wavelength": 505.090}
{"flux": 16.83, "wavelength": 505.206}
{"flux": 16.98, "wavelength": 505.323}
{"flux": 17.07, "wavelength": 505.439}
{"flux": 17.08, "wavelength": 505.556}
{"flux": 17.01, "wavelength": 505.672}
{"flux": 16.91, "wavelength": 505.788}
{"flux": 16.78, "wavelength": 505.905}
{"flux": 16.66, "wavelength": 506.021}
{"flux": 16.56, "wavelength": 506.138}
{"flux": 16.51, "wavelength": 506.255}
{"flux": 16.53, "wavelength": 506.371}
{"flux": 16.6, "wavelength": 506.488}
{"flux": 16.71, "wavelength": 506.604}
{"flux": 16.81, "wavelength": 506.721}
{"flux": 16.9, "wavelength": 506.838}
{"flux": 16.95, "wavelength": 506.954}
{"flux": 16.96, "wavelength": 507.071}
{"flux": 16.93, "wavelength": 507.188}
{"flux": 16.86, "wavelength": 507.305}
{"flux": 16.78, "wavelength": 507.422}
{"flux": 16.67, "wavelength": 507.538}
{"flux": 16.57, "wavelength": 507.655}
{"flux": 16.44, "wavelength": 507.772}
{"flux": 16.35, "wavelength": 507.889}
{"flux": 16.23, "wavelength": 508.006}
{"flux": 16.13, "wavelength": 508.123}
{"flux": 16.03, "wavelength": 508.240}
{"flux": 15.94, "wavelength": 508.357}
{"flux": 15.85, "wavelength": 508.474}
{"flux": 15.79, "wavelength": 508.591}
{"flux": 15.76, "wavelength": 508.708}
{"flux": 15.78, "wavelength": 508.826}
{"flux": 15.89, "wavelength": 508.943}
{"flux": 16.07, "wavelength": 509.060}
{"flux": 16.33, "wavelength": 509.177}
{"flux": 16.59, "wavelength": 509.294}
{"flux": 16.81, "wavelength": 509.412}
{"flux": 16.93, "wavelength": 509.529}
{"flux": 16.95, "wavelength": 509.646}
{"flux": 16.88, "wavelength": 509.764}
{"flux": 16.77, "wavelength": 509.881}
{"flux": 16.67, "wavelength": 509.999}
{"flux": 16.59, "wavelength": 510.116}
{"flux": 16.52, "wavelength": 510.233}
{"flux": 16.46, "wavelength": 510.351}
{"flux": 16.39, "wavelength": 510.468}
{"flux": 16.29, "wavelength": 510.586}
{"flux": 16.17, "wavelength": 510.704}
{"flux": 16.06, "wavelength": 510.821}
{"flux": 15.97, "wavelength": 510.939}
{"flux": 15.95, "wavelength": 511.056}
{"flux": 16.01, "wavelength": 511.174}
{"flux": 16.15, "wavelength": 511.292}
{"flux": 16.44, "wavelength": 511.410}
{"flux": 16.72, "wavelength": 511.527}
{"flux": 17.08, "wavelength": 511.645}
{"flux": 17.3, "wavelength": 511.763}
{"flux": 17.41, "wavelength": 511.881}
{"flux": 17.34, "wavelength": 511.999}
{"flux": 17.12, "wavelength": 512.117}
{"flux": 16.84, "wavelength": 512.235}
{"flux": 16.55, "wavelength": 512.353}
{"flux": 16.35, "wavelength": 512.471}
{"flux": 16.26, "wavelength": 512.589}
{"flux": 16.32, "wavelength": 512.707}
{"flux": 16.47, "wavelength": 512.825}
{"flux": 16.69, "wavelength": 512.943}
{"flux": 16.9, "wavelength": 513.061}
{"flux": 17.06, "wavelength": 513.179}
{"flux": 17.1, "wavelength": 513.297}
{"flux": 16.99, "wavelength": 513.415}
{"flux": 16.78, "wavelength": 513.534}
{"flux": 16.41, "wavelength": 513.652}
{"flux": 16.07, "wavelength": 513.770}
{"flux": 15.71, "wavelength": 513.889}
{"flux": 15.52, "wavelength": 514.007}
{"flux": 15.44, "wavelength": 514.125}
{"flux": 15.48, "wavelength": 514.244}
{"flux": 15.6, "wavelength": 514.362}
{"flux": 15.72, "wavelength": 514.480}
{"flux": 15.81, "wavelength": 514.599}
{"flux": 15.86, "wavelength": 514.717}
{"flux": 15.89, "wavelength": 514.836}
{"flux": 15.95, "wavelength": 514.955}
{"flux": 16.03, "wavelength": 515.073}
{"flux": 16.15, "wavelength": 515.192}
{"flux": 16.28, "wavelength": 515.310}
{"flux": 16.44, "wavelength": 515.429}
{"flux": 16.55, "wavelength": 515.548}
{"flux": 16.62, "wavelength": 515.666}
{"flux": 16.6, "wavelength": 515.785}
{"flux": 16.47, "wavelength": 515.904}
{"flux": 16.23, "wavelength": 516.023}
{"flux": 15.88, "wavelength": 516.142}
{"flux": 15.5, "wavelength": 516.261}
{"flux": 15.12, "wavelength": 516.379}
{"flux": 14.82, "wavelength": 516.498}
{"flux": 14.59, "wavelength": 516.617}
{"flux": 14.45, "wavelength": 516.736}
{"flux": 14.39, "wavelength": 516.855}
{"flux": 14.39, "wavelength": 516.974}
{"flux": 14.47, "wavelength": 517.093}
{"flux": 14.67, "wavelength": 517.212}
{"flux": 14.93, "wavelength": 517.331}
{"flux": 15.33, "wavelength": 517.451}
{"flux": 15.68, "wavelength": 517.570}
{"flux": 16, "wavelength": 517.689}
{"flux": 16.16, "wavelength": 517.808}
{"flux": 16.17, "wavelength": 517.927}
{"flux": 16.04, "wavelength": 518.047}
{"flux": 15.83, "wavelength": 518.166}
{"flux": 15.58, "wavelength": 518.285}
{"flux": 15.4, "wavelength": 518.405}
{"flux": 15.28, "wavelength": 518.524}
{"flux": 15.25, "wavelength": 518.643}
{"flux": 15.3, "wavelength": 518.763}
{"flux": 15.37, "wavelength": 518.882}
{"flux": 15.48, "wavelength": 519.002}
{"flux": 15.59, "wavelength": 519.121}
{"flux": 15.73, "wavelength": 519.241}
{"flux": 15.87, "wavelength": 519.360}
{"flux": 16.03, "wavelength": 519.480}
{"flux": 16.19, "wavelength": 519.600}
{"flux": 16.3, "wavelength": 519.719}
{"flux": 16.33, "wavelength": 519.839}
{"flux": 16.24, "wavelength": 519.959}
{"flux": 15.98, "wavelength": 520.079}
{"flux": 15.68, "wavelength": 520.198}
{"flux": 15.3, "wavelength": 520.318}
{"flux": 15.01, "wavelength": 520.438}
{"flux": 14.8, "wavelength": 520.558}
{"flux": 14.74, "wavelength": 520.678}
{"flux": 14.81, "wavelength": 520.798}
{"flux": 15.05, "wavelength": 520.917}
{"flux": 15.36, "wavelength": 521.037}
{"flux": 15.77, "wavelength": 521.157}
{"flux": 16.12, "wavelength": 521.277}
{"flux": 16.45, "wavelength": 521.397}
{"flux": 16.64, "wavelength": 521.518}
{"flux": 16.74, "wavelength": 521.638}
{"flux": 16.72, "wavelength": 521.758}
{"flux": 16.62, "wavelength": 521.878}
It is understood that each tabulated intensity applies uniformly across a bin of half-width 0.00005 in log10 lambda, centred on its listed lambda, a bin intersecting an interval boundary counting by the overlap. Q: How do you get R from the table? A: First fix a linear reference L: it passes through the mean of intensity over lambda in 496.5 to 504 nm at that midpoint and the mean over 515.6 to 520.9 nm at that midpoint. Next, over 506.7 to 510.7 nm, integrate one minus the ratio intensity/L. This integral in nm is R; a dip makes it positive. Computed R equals 0.297 nm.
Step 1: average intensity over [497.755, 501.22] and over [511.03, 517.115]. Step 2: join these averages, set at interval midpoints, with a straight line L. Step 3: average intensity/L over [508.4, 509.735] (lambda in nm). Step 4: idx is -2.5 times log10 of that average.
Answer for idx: 0.14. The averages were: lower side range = 22.9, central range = 16.3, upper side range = 16.1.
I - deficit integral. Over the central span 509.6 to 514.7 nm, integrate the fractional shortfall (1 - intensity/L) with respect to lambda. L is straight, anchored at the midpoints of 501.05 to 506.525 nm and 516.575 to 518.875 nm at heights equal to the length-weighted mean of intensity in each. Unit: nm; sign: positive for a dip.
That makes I -0.12 nm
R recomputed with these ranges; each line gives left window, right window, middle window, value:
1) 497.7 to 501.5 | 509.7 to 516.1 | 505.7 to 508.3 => 0.34 nm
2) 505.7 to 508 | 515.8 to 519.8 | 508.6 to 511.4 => 0.00 nm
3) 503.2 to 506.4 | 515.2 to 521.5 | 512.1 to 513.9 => -0.07 nm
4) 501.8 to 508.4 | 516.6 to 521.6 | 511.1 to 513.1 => -0.08 nm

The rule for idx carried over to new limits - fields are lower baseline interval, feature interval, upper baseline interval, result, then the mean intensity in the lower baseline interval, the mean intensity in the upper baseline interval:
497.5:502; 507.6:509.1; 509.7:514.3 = 0.13 mag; 21.8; 16.5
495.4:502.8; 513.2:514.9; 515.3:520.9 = 0.04 mag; 20.8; 15.6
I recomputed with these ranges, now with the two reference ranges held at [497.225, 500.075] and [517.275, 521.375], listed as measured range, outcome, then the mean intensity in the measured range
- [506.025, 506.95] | 0.002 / 16.7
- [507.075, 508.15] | 0.002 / 16.6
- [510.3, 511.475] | 0.010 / 16.2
